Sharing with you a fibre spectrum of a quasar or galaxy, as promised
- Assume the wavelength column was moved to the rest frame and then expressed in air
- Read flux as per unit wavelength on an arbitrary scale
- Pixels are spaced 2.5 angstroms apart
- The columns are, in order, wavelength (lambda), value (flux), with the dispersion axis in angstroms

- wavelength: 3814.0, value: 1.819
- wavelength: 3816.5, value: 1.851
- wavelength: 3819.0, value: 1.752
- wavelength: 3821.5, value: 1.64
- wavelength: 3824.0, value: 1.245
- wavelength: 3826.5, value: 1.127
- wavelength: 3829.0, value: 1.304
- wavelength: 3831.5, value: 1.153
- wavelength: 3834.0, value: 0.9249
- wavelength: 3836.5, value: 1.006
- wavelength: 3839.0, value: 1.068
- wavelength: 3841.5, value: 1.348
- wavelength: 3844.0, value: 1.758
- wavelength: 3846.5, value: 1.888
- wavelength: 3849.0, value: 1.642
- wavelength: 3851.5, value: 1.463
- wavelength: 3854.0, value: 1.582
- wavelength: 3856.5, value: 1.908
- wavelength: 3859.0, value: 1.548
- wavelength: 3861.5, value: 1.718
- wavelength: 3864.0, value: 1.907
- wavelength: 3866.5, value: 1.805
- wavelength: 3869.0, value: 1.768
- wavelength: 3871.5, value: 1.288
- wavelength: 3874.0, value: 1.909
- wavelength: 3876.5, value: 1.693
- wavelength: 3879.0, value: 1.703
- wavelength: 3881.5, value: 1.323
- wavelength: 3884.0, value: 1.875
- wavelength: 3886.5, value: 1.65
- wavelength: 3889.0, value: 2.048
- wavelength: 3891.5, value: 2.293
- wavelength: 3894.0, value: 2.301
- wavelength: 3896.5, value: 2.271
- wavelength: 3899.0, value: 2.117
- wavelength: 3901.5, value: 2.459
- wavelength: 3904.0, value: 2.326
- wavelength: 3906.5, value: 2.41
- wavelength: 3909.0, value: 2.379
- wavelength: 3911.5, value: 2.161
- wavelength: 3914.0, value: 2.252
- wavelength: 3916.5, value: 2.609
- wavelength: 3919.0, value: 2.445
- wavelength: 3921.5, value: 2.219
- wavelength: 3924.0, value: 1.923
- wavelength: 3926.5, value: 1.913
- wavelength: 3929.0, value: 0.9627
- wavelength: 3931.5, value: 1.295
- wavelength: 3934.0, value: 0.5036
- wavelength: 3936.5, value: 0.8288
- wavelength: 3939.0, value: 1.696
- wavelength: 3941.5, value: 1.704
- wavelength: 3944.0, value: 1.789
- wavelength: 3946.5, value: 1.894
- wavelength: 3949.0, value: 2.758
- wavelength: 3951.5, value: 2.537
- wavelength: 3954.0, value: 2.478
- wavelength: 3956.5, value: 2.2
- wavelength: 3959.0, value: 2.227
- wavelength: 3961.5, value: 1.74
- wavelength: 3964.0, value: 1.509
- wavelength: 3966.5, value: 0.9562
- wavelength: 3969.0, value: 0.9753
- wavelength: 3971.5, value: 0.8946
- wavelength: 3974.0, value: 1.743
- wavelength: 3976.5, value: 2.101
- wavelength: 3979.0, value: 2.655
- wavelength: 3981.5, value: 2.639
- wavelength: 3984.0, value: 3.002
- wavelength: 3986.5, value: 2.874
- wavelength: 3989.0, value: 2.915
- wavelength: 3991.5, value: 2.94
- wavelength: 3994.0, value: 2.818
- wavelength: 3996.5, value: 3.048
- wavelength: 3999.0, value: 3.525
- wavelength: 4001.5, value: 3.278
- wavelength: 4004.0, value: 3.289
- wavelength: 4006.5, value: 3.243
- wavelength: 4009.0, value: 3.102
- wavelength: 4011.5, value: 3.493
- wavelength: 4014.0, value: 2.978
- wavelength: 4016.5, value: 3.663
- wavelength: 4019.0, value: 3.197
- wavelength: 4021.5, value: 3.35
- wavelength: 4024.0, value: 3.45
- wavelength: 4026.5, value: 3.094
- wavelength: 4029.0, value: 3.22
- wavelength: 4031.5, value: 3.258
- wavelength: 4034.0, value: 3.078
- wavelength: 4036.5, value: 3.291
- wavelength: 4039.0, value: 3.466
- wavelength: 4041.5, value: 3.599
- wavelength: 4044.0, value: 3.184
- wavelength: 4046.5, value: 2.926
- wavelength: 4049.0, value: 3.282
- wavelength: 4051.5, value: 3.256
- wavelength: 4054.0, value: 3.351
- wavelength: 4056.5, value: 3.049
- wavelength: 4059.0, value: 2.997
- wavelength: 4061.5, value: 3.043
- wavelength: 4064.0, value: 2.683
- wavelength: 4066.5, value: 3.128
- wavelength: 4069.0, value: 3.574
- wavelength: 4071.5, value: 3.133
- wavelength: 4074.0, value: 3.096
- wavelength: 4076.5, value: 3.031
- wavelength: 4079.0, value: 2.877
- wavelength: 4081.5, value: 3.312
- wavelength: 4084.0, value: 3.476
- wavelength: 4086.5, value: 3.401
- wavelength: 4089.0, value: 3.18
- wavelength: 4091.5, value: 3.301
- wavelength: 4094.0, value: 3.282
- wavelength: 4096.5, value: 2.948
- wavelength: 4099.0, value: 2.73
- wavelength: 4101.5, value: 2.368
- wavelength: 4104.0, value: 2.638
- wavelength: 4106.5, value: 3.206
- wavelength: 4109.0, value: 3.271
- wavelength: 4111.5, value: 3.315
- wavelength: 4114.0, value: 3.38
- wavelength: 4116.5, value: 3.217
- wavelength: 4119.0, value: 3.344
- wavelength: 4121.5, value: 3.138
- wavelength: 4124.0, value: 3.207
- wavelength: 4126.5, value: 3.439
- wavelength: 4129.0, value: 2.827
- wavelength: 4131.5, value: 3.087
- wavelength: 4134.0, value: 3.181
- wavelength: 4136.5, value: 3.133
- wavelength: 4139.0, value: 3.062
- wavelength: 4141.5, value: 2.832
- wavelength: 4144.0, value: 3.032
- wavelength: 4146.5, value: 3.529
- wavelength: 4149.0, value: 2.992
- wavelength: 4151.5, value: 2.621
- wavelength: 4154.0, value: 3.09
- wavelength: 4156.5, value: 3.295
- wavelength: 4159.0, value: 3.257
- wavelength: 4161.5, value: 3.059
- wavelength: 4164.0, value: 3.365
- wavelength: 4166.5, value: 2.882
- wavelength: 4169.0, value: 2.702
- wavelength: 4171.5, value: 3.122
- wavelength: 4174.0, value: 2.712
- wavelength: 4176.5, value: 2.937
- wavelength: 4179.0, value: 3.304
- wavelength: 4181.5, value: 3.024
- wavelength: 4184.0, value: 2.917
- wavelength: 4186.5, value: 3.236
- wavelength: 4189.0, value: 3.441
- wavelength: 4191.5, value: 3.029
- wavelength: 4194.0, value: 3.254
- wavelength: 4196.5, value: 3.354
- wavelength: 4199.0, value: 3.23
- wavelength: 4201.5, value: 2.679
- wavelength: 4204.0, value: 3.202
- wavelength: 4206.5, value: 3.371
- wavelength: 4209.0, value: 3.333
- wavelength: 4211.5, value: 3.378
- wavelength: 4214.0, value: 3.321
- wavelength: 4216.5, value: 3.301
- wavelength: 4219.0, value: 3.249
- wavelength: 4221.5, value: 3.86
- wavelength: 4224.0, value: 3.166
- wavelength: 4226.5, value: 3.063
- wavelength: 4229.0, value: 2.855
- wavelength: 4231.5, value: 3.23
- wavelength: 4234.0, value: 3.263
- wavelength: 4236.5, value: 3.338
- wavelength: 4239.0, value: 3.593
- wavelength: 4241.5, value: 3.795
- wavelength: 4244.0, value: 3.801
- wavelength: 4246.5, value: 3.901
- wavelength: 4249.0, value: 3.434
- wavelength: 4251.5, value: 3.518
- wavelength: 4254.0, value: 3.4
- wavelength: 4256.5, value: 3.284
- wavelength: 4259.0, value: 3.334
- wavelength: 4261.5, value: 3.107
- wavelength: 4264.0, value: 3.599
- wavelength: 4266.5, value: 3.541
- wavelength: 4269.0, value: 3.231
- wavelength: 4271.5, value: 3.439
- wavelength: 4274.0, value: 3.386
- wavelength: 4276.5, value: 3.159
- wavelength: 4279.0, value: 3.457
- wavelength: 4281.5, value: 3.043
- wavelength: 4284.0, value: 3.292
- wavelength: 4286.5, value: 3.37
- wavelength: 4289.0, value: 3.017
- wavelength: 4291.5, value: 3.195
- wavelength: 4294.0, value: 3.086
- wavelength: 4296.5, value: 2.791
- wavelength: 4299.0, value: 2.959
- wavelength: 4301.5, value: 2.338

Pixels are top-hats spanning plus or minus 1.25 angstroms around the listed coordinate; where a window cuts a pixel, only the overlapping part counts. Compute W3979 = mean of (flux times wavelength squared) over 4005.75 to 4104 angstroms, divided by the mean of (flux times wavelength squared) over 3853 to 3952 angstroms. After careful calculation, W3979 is 1.8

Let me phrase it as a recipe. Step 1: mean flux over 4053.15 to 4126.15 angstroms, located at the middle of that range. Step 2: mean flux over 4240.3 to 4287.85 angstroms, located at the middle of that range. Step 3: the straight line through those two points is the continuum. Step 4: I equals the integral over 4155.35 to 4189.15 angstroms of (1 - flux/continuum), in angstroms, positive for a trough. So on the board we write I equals 2.0 angstroms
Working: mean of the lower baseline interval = 3.13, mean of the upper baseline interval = 3.42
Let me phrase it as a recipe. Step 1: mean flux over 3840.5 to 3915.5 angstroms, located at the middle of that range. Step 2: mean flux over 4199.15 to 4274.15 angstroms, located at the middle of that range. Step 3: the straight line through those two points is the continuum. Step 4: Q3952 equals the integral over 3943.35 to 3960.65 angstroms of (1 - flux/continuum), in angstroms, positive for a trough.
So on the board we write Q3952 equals -0.58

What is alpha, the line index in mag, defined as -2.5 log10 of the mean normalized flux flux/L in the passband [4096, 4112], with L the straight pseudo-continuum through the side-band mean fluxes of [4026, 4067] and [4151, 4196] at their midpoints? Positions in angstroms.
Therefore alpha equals 0.08 mag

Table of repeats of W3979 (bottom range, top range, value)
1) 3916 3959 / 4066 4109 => 1.79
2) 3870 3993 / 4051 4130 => 1.70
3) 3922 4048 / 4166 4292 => 1.46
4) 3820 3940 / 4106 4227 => 2.11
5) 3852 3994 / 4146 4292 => 1.91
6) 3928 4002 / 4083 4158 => 1.62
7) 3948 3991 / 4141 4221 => 1.63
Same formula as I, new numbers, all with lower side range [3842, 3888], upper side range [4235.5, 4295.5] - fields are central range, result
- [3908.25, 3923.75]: -3.4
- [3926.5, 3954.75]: 4.8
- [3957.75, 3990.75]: 2.0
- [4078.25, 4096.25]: -4.3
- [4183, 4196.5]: -0.6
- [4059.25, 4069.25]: -2.0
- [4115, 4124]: -1.5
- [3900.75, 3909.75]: -2.6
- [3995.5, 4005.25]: -4.4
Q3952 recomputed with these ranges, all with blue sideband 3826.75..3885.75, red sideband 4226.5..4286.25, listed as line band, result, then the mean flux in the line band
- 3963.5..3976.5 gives 4.93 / 1.28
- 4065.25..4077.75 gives -3.26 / 3.19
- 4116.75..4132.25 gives -2.25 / 3.18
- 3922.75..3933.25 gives 2.21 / 1.47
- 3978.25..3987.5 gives -2.93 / 2.8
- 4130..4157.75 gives -2.04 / 3.08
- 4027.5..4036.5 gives -3.24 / 3.2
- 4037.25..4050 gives -4.71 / 3.29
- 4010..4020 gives -4.66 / 3.33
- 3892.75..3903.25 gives -3.36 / 2.29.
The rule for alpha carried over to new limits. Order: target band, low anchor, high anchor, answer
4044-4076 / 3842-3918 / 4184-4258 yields -0.171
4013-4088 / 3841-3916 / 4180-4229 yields -0.232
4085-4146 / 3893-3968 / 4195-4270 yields -0.110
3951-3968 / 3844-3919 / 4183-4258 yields 0.182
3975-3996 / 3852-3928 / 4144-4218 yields -0.161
